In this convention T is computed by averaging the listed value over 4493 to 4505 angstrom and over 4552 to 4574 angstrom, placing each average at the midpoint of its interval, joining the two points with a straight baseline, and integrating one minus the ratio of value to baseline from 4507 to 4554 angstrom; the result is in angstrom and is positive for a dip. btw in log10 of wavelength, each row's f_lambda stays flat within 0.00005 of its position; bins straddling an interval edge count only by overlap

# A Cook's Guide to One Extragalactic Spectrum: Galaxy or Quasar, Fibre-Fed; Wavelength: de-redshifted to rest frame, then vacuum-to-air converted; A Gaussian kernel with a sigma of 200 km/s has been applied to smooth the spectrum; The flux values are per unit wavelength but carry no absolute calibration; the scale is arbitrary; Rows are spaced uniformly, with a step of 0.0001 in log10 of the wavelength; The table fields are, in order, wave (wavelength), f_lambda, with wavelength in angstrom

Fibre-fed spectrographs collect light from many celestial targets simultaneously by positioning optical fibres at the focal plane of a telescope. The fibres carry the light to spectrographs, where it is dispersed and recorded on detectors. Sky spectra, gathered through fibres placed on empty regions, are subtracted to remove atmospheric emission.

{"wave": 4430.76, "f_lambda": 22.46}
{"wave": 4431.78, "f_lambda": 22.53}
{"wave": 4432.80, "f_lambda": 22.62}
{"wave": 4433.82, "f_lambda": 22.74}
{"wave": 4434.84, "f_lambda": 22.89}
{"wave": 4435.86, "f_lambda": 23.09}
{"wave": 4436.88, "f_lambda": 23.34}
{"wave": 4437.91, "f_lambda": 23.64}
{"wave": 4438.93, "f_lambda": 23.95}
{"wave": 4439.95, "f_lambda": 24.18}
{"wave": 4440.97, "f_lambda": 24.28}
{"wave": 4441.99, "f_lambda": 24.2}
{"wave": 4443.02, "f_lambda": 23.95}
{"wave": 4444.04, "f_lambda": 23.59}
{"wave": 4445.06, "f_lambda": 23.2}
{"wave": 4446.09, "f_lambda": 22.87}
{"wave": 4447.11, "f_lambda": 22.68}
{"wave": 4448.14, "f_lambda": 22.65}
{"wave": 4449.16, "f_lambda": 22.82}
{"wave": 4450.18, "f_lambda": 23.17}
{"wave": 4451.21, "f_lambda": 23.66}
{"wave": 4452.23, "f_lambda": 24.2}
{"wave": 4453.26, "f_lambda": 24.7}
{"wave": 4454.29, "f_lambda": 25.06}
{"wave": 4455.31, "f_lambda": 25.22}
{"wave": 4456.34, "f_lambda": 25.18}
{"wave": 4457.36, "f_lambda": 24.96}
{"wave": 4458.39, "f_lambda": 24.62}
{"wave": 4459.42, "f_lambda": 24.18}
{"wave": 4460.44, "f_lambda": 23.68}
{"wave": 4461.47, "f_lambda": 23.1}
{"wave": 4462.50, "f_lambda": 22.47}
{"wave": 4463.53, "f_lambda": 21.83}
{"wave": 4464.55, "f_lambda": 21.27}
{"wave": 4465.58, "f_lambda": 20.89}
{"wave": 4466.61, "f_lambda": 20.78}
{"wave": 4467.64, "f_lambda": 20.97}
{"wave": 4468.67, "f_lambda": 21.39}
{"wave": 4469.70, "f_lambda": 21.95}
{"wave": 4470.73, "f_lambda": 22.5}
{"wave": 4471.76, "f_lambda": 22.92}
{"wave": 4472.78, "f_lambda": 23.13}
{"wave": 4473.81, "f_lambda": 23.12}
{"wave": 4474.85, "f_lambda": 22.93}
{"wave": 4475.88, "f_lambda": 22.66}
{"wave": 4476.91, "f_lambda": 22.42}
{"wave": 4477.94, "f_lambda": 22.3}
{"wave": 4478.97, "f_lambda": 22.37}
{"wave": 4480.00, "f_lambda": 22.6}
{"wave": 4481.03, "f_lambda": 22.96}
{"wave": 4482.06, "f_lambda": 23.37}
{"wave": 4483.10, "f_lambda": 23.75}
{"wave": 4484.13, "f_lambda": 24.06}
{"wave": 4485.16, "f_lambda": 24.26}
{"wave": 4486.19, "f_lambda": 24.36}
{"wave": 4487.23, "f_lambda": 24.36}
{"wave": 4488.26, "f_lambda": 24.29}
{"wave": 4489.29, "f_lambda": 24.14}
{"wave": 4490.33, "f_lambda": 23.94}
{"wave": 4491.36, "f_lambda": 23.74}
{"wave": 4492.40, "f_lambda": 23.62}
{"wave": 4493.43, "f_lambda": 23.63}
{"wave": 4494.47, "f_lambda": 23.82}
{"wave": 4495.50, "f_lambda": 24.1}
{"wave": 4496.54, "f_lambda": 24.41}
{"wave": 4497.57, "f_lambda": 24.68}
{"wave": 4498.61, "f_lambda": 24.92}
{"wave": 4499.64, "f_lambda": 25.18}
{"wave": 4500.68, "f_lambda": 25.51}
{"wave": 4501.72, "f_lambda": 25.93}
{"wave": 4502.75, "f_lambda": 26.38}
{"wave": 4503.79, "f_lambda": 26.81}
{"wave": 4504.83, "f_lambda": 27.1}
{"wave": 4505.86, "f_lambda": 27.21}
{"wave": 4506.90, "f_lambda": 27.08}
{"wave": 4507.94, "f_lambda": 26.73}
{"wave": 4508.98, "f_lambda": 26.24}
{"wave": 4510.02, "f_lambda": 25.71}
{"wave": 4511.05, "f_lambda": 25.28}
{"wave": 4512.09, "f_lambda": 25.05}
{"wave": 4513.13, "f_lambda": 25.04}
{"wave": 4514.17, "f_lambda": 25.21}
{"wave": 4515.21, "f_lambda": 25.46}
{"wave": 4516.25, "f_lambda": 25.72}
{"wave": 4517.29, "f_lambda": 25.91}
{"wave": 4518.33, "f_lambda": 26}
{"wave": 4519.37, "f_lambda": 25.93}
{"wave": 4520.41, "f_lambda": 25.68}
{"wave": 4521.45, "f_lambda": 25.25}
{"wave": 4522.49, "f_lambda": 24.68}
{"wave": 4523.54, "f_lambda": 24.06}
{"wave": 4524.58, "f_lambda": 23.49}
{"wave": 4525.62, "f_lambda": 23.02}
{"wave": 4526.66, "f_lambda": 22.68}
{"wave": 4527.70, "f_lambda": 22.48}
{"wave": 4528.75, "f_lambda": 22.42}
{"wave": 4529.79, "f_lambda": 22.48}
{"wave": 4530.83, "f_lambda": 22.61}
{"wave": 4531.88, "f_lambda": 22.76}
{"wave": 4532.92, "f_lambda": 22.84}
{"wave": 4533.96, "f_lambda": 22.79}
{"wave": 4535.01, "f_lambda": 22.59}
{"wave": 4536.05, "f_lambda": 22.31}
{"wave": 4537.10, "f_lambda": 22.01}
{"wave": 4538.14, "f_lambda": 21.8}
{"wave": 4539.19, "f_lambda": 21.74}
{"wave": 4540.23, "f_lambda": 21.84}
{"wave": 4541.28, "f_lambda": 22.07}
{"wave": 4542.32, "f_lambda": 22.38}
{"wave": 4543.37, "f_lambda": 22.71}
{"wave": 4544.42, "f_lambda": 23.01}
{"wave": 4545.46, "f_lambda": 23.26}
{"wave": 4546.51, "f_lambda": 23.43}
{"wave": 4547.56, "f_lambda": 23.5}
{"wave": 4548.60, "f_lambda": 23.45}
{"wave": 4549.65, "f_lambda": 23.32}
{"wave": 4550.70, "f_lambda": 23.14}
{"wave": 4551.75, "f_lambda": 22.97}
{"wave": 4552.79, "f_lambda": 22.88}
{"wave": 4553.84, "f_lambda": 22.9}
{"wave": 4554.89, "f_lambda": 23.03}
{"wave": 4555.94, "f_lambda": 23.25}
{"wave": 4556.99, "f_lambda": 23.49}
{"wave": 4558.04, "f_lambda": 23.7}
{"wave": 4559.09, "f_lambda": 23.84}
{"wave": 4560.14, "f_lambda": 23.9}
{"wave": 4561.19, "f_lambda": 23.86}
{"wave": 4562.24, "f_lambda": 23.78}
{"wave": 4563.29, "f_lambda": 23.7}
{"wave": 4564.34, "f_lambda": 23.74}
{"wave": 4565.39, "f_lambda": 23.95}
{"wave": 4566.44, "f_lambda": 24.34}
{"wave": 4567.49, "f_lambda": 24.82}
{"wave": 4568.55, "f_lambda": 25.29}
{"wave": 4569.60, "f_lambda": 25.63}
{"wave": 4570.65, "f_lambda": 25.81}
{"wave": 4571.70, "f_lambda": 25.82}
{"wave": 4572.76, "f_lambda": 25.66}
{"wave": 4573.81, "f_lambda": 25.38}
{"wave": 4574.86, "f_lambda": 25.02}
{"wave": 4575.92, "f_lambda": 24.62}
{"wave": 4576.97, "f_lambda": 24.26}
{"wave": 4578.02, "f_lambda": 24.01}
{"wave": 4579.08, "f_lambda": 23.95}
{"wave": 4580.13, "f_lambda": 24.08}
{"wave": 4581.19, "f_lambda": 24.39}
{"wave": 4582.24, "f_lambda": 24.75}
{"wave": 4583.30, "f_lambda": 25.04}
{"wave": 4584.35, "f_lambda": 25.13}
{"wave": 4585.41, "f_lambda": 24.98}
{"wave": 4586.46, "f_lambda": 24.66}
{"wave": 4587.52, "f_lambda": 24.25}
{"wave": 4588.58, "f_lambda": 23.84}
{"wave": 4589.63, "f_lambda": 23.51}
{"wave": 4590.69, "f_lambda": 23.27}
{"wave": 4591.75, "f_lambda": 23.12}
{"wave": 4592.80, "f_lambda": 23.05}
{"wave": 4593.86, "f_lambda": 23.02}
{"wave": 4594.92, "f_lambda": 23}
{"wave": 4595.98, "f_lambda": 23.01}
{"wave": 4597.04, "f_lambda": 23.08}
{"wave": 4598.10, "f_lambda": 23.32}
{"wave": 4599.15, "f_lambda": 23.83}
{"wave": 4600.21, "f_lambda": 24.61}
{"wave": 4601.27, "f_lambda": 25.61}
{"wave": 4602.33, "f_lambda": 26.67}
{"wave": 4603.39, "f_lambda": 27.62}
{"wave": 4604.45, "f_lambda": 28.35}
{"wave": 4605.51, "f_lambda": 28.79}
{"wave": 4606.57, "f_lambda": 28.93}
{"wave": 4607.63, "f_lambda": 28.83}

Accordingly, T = 1.81 angstrom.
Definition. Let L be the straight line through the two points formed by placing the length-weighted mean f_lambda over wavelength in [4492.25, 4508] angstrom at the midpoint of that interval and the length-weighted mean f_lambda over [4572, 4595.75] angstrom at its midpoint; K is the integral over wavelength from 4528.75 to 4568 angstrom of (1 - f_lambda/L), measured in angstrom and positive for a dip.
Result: 2.64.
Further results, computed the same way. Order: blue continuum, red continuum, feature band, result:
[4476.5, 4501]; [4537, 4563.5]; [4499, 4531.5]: -2.2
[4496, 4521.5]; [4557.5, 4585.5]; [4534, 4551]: 1.7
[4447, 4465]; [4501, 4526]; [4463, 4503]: 2.0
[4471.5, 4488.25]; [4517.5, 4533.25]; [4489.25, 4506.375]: -1.1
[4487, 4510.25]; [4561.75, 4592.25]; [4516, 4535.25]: 0.9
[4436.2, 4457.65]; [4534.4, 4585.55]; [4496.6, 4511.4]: -1.4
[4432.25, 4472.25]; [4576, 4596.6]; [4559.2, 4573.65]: -0.5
